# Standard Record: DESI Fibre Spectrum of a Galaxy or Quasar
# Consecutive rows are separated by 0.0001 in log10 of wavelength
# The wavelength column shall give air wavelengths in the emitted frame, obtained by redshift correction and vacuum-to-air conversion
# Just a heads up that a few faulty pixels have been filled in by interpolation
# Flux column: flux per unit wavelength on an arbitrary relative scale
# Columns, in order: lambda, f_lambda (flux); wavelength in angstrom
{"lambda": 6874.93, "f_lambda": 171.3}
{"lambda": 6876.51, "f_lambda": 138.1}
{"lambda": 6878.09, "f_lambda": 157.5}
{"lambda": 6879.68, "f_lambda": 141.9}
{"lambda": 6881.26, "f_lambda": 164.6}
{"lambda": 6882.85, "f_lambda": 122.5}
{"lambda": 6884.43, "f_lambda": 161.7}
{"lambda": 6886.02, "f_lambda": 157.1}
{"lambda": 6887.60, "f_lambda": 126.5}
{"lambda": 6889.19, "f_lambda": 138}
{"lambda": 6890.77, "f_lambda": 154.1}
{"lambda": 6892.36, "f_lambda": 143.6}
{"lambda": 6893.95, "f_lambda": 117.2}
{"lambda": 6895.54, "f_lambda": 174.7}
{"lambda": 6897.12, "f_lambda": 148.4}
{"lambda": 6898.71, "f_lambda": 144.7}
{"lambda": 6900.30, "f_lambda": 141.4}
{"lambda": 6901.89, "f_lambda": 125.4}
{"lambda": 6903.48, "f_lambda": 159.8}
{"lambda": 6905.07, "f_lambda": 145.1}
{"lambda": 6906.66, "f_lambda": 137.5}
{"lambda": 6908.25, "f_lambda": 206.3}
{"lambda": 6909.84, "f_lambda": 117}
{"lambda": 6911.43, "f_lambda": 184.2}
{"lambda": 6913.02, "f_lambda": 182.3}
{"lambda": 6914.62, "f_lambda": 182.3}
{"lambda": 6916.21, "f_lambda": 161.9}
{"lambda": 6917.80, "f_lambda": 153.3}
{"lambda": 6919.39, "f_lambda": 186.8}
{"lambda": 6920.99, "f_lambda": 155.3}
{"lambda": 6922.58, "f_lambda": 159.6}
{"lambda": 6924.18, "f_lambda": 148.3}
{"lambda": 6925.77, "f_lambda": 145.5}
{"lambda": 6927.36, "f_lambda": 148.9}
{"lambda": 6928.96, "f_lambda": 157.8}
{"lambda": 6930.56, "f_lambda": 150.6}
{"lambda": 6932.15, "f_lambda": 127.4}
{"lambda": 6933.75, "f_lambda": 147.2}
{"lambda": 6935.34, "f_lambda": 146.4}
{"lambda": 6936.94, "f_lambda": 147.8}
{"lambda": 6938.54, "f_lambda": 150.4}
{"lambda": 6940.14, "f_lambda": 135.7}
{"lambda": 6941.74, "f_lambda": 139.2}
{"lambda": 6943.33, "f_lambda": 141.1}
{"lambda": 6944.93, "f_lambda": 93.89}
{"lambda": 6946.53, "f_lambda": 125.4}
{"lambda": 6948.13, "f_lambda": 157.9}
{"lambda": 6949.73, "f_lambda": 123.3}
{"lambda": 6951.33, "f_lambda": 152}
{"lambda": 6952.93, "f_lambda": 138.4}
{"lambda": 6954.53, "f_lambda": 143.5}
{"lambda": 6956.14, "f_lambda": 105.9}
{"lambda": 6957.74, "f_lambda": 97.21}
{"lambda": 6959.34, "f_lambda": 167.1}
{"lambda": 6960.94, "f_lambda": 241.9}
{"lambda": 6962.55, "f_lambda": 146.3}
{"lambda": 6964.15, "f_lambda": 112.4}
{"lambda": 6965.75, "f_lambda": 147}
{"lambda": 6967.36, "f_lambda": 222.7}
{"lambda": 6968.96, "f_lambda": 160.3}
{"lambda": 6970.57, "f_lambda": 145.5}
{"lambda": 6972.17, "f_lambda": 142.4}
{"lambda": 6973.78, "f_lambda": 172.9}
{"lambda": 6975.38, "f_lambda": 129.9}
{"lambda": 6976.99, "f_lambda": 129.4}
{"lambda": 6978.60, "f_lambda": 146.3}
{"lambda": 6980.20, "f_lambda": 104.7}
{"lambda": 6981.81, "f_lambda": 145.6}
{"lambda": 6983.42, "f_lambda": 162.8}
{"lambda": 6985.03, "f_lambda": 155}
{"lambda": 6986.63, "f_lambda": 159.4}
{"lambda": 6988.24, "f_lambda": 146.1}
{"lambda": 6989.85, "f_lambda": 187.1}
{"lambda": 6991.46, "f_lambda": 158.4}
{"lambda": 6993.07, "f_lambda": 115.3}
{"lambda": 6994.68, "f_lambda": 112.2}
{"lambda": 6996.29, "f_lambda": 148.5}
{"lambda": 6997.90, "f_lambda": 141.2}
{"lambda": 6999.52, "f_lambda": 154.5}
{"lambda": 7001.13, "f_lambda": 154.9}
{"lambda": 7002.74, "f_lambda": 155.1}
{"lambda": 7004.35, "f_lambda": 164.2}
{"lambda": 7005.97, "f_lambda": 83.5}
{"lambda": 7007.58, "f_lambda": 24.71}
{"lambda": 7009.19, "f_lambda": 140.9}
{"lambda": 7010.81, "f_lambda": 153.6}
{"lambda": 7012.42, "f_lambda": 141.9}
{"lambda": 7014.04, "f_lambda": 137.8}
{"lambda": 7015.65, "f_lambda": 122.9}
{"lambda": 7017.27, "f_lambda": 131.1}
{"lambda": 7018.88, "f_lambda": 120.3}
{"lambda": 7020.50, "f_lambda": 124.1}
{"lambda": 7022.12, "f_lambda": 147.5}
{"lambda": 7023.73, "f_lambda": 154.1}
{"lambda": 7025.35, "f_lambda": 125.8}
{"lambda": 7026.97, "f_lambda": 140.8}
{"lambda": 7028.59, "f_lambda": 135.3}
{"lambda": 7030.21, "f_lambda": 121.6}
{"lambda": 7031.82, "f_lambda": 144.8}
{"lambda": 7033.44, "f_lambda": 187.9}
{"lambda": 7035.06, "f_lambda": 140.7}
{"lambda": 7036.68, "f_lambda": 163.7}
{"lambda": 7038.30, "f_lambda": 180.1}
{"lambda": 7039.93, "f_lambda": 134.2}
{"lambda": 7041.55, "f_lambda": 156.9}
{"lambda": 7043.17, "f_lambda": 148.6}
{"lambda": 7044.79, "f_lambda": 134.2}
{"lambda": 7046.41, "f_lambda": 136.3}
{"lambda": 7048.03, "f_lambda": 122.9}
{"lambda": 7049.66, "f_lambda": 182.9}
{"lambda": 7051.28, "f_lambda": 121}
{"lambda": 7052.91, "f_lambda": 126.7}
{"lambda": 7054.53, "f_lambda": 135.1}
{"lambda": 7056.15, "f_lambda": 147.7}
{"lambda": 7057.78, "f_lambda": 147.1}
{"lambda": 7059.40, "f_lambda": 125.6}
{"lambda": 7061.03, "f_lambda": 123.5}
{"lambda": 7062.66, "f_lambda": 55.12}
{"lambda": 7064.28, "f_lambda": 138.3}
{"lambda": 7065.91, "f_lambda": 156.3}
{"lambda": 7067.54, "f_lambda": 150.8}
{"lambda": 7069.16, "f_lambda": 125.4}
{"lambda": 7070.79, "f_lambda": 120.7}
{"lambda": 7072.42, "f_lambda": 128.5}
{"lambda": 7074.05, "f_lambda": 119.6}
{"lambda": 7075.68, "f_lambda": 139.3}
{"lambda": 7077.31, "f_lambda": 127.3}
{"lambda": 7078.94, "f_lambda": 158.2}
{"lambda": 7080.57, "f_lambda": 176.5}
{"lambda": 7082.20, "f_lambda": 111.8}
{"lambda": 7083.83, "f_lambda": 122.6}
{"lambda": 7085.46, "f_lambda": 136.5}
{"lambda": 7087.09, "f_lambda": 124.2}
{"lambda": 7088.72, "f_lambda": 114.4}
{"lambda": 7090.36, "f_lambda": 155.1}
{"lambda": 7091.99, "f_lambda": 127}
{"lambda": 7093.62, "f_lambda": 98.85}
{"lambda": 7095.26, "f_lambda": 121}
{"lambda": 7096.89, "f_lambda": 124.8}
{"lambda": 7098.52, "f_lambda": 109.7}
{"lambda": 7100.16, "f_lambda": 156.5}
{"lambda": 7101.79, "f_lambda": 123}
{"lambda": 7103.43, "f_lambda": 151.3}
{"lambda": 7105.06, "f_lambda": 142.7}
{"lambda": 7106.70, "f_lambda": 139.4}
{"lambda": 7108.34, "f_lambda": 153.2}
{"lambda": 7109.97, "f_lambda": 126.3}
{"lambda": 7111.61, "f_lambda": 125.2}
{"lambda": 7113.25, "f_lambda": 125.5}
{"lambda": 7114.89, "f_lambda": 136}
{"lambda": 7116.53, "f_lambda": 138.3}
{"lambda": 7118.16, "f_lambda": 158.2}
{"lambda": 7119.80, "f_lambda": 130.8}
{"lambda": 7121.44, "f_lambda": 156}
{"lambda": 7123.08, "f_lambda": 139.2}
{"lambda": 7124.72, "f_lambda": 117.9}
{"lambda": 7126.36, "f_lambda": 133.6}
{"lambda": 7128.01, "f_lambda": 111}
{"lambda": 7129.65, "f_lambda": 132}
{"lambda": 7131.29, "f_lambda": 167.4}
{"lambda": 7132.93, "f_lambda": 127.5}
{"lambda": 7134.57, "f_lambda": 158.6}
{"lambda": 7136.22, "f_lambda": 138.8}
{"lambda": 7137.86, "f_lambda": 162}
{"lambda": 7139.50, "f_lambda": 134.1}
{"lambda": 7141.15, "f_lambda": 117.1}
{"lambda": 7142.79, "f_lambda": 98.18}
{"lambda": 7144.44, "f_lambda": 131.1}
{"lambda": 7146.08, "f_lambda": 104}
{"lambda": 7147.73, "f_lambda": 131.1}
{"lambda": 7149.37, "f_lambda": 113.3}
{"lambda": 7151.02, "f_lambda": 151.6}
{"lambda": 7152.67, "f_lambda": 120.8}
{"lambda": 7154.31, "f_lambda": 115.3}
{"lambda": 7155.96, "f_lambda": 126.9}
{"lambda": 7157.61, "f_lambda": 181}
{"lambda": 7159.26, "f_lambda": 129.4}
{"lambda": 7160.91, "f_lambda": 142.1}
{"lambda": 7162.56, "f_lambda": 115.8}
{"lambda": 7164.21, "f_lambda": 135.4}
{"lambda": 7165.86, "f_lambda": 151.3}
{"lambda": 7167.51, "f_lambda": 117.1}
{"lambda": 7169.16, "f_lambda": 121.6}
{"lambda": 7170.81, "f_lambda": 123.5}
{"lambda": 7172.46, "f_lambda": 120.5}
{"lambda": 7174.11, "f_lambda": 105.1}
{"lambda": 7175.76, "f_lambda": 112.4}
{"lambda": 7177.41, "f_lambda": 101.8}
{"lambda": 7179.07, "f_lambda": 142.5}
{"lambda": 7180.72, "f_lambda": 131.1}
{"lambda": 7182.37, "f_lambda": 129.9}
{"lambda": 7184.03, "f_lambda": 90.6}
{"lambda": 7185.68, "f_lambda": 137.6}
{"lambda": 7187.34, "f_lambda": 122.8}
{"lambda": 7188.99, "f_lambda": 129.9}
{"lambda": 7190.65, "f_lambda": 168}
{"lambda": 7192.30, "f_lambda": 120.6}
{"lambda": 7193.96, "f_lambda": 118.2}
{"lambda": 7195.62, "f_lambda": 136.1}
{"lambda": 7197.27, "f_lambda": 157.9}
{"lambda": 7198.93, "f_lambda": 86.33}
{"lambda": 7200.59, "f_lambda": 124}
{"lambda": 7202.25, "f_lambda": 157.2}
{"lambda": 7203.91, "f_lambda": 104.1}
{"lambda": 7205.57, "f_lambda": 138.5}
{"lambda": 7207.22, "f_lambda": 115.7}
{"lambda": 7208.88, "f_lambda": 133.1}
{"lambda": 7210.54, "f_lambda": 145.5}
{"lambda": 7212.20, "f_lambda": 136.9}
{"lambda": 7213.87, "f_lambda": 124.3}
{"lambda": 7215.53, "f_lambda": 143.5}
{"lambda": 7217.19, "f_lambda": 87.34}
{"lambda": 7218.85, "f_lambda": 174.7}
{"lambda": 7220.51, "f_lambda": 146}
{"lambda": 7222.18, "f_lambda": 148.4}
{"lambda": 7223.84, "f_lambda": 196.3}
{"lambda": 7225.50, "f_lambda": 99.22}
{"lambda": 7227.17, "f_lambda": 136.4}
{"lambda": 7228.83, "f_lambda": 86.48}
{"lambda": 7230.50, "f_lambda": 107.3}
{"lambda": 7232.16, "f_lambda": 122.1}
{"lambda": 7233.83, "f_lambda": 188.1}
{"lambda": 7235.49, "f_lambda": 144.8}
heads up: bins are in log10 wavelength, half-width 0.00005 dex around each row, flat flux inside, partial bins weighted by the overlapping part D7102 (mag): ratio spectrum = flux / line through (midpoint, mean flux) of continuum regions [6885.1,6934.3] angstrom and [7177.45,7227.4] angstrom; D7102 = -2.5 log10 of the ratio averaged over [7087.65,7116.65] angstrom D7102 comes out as 0.06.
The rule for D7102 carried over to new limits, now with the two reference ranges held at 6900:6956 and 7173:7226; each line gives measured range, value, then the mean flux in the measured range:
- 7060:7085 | 0.069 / 130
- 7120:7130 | 0.032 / 131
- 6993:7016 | 0.101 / 131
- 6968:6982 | 0.021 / 143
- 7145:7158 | 0.039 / 129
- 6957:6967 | -0.065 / 155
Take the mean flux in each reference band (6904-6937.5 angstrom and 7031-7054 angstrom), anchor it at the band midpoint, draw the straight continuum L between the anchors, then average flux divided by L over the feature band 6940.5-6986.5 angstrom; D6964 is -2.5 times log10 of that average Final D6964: 0.07 mag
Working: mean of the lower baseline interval 157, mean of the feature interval 145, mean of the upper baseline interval 148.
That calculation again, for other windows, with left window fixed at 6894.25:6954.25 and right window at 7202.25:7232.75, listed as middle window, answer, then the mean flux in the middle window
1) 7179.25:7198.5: 0.02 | 131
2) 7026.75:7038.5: -0.06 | 151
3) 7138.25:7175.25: 0.07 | 127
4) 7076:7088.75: 0.03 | 135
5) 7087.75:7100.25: 0.12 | 124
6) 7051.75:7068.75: 0.09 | 130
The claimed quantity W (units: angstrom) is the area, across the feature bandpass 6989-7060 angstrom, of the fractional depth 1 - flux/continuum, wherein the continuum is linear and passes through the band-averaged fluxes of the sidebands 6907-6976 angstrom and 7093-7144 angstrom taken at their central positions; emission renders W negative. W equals 1.8 angstrom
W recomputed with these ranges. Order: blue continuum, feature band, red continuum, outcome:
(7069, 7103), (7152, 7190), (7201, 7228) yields 2.2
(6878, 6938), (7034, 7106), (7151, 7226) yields 2.3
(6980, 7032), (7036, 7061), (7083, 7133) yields -1.5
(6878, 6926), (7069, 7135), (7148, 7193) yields 0.3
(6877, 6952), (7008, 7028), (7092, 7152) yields 0.9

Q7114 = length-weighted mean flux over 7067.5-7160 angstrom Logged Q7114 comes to 133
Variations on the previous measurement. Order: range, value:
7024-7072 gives 139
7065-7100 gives 131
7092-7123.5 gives 134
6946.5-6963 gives 146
